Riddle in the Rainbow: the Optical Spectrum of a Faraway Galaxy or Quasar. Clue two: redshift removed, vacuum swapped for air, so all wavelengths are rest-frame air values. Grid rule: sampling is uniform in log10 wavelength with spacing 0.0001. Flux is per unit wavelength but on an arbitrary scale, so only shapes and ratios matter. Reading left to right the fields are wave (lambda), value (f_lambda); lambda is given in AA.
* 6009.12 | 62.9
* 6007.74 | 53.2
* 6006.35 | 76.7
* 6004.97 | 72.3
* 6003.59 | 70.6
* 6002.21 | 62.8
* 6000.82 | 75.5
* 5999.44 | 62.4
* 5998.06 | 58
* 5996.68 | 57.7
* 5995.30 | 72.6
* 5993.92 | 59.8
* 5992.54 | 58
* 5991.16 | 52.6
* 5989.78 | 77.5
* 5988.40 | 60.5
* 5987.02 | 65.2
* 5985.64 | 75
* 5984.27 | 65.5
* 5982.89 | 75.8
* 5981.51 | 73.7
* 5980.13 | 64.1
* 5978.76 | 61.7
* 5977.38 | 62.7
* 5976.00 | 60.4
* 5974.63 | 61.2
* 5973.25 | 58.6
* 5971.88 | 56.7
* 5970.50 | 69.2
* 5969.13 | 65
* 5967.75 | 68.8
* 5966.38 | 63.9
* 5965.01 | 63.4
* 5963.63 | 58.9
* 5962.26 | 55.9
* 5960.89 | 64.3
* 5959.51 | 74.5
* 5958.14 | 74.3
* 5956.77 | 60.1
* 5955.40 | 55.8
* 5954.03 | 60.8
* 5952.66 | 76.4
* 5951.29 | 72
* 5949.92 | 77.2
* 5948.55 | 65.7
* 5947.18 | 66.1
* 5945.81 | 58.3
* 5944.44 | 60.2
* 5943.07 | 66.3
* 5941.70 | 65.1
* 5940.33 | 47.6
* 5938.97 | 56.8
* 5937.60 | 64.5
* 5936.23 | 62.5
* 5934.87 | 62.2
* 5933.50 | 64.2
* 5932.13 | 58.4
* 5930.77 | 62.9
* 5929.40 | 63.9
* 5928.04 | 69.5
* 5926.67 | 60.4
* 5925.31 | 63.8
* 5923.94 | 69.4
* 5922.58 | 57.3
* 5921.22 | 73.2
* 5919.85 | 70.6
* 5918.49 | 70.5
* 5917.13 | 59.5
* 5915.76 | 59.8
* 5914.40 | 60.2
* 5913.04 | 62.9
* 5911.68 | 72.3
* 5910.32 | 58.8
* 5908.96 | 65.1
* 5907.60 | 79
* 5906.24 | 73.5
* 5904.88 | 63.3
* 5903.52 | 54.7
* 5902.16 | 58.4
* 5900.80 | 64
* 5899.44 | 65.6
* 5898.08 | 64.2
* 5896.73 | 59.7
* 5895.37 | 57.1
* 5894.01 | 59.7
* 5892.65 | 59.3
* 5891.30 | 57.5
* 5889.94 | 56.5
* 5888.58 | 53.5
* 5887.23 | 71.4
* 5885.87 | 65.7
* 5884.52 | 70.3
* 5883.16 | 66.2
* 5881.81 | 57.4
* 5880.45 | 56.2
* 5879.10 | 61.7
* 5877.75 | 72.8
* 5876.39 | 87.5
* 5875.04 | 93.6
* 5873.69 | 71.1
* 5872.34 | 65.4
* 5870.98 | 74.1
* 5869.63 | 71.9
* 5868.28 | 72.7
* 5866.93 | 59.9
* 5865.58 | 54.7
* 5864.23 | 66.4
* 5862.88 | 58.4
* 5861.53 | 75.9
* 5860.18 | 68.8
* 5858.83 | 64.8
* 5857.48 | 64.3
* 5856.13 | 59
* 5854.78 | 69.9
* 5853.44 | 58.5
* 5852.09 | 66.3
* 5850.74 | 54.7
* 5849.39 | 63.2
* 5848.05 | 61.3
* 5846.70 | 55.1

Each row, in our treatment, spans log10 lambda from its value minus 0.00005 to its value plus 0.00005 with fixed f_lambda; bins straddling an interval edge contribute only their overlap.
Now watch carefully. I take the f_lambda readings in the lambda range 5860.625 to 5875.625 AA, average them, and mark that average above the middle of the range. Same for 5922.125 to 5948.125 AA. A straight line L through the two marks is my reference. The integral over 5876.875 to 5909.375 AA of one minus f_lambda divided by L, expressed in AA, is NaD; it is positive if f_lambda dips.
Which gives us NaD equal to 1.68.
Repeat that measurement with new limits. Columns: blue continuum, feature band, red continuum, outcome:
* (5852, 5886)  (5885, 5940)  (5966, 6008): 2.8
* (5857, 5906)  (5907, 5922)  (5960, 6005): -0.3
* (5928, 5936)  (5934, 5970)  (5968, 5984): -0.2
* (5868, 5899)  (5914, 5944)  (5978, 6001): 1.3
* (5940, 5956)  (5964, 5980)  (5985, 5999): 0.3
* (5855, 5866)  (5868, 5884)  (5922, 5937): -1.7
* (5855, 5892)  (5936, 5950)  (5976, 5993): 0.8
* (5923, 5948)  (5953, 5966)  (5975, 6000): 0.0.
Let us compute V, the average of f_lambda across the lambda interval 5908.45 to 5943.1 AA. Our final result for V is 63.3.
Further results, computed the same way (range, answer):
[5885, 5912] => 62.9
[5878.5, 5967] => 63.5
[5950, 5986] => 65.5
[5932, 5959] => 63.9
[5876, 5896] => 63.2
